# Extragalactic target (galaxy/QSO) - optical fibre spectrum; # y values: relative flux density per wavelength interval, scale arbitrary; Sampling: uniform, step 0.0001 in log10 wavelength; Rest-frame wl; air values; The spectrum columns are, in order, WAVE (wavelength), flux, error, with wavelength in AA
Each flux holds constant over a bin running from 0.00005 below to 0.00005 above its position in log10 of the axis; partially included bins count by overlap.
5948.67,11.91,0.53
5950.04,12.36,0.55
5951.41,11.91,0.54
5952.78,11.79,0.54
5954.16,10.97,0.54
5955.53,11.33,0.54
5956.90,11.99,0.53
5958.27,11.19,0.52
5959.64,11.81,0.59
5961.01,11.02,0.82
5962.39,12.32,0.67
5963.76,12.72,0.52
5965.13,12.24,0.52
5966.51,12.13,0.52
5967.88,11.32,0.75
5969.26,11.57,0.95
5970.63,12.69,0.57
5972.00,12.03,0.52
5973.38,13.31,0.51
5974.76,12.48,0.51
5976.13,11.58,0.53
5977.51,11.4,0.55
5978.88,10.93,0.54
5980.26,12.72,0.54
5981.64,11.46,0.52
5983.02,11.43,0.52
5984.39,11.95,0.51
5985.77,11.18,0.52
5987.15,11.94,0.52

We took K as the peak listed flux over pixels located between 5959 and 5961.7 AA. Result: 11.81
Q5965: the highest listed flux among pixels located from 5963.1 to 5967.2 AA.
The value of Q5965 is 12.72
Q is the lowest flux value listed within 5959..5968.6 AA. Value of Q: 11.02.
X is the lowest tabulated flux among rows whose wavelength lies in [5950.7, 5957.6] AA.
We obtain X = 10.97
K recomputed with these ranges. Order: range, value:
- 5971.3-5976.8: 13.31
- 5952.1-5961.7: 11.99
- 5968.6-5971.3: 12.69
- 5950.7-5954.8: 11.91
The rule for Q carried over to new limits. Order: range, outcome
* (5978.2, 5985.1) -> 10.93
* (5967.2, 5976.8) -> 11.32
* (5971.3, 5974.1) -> 12.03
